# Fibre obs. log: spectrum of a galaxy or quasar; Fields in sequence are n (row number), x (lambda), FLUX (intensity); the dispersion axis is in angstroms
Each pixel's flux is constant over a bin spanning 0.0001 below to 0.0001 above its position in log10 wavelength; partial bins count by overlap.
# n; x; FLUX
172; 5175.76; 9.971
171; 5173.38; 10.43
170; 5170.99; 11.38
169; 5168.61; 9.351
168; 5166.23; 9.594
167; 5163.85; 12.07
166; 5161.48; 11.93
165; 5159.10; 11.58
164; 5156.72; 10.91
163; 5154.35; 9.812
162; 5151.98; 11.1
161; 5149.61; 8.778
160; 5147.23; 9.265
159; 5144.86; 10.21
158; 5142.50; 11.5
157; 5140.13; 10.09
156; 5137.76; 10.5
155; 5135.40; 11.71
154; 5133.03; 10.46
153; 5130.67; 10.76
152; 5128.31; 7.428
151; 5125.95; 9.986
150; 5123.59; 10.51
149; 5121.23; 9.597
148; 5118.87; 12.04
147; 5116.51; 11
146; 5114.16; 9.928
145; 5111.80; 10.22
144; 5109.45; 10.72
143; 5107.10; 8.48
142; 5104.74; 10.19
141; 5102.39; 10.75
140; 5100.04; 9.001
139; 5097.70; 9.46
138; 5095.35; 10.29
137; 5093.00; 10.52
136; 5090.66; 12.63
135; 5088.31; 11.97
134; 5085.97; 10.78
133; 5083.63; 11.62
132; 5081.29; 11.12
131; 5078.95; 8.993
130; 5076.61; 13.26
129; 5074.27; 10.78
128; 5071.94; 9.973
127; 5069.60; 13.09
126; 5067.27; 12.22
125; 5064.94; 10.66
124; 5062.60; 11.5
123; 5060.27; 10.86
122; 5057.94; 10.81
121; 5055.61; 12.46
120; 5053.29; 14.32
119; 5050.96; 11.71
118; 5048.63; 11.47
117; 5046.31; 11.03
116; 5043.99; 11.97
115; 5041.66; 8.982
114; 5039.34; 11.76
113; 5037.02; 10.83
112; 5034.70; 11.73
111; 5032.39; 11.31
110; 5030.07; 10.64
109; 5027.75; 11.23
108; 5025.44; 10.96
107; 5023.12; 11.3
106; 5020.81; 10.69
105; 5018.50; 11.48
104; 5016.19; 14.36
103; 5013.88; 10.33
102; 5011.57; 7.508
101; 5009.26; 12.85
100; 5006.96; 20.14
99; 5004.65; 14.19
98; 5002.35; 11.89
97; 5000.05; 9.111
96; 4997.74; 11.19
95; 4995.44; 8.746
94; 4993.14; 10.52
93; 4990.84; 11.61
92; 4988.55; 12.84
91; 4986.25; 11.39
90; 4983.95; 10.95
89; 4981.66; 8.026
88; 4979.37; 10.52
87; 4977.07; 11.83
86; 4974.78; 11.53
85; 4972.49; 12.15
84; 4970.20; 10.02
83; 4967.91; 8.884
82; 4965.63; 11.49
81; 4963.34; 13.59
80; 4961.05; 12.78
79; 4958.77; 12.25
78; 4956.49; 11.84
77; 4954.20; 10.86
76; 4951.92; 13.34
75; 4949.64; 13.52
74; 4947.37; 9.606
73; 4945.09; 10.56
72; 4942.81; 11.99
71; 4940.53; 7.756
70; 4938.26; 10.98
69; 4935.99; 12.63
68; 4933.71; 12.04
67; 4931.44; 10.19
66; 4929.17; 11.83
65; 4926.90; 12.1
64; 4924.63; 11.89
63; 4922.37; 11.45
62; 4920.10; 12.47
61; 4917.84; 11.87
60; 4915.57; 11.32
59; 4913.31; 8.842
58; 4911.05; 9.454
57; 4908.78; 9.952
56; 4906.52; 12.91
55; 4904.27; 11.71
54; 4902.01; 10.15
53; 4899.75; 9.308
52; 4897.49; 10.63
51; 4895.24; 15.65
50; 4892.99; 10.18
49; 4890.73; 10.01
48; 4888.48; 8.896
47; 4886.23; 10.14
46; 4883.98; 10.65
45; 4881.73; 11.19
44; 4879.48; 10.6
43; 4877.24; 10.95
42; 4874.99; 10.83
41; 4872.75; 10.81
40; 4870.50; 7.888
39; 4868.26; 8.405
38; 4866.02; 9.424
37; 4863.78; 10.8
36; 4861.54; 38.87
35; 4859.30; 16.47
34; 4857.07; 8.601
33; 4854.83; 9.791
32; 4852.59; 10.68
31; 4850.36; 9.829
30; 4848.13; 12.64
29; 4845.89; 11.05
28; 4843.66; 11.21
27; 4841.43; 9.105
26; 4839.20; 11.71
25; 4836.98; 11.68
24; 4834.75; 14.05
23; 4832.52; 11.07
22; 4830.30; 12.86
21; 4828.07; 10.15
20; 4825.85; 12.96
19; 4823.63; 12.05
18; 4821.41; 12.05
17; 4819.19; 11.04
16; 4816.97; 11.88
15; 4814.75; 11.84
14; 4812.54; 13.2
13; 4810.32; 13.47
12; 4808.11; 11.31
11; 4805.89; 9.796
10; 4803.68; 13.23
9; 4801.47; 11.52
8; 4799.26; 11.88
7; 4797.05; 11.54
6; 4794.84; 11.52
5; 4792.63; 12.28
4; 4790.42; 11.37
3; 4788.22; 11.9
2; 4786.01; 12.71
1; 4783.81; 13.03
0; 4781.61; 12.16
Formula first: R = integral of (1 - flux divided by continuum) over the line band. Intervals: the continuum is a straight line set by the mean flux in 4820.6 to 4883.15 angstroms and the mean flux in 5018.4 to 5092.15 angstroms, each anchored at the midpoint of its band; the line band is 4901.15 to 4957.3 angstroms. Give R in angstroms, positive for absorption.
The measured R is 2.6 angstroms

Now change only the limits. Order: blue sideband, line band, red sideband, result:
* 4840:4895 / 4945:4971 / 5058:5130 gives -0.8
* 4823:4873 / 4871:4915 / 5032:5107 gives 5.2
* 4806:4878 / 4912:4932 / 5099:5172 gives 0.5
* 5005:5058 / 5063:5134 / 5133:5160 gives 2.7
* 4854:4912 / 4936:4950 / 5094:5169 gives 0.8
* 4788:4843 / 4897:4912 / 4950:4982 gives 1.3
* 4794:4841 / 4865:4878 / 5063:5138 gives 2.2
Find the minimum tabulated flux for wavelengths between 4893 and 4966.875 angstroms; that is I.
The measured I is 7.756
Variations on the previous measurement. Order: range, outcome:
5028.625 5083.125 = 8.982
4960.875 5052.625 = 7.508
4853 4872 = 7.888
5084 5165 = 7.428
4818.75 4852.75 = 9.105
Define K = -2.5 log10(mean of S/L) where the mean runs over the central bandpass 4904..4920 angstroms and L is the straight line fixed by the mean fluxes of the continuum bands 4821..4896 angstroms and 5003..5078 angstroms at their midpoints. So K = 0.08 mag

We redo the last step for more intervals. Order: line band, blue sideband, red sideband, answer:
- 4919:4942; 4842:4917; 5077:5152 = -0.009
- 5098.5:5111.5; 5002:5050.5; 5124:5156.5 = 0.085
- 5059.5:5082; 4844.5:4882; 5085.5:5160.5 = -0.048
